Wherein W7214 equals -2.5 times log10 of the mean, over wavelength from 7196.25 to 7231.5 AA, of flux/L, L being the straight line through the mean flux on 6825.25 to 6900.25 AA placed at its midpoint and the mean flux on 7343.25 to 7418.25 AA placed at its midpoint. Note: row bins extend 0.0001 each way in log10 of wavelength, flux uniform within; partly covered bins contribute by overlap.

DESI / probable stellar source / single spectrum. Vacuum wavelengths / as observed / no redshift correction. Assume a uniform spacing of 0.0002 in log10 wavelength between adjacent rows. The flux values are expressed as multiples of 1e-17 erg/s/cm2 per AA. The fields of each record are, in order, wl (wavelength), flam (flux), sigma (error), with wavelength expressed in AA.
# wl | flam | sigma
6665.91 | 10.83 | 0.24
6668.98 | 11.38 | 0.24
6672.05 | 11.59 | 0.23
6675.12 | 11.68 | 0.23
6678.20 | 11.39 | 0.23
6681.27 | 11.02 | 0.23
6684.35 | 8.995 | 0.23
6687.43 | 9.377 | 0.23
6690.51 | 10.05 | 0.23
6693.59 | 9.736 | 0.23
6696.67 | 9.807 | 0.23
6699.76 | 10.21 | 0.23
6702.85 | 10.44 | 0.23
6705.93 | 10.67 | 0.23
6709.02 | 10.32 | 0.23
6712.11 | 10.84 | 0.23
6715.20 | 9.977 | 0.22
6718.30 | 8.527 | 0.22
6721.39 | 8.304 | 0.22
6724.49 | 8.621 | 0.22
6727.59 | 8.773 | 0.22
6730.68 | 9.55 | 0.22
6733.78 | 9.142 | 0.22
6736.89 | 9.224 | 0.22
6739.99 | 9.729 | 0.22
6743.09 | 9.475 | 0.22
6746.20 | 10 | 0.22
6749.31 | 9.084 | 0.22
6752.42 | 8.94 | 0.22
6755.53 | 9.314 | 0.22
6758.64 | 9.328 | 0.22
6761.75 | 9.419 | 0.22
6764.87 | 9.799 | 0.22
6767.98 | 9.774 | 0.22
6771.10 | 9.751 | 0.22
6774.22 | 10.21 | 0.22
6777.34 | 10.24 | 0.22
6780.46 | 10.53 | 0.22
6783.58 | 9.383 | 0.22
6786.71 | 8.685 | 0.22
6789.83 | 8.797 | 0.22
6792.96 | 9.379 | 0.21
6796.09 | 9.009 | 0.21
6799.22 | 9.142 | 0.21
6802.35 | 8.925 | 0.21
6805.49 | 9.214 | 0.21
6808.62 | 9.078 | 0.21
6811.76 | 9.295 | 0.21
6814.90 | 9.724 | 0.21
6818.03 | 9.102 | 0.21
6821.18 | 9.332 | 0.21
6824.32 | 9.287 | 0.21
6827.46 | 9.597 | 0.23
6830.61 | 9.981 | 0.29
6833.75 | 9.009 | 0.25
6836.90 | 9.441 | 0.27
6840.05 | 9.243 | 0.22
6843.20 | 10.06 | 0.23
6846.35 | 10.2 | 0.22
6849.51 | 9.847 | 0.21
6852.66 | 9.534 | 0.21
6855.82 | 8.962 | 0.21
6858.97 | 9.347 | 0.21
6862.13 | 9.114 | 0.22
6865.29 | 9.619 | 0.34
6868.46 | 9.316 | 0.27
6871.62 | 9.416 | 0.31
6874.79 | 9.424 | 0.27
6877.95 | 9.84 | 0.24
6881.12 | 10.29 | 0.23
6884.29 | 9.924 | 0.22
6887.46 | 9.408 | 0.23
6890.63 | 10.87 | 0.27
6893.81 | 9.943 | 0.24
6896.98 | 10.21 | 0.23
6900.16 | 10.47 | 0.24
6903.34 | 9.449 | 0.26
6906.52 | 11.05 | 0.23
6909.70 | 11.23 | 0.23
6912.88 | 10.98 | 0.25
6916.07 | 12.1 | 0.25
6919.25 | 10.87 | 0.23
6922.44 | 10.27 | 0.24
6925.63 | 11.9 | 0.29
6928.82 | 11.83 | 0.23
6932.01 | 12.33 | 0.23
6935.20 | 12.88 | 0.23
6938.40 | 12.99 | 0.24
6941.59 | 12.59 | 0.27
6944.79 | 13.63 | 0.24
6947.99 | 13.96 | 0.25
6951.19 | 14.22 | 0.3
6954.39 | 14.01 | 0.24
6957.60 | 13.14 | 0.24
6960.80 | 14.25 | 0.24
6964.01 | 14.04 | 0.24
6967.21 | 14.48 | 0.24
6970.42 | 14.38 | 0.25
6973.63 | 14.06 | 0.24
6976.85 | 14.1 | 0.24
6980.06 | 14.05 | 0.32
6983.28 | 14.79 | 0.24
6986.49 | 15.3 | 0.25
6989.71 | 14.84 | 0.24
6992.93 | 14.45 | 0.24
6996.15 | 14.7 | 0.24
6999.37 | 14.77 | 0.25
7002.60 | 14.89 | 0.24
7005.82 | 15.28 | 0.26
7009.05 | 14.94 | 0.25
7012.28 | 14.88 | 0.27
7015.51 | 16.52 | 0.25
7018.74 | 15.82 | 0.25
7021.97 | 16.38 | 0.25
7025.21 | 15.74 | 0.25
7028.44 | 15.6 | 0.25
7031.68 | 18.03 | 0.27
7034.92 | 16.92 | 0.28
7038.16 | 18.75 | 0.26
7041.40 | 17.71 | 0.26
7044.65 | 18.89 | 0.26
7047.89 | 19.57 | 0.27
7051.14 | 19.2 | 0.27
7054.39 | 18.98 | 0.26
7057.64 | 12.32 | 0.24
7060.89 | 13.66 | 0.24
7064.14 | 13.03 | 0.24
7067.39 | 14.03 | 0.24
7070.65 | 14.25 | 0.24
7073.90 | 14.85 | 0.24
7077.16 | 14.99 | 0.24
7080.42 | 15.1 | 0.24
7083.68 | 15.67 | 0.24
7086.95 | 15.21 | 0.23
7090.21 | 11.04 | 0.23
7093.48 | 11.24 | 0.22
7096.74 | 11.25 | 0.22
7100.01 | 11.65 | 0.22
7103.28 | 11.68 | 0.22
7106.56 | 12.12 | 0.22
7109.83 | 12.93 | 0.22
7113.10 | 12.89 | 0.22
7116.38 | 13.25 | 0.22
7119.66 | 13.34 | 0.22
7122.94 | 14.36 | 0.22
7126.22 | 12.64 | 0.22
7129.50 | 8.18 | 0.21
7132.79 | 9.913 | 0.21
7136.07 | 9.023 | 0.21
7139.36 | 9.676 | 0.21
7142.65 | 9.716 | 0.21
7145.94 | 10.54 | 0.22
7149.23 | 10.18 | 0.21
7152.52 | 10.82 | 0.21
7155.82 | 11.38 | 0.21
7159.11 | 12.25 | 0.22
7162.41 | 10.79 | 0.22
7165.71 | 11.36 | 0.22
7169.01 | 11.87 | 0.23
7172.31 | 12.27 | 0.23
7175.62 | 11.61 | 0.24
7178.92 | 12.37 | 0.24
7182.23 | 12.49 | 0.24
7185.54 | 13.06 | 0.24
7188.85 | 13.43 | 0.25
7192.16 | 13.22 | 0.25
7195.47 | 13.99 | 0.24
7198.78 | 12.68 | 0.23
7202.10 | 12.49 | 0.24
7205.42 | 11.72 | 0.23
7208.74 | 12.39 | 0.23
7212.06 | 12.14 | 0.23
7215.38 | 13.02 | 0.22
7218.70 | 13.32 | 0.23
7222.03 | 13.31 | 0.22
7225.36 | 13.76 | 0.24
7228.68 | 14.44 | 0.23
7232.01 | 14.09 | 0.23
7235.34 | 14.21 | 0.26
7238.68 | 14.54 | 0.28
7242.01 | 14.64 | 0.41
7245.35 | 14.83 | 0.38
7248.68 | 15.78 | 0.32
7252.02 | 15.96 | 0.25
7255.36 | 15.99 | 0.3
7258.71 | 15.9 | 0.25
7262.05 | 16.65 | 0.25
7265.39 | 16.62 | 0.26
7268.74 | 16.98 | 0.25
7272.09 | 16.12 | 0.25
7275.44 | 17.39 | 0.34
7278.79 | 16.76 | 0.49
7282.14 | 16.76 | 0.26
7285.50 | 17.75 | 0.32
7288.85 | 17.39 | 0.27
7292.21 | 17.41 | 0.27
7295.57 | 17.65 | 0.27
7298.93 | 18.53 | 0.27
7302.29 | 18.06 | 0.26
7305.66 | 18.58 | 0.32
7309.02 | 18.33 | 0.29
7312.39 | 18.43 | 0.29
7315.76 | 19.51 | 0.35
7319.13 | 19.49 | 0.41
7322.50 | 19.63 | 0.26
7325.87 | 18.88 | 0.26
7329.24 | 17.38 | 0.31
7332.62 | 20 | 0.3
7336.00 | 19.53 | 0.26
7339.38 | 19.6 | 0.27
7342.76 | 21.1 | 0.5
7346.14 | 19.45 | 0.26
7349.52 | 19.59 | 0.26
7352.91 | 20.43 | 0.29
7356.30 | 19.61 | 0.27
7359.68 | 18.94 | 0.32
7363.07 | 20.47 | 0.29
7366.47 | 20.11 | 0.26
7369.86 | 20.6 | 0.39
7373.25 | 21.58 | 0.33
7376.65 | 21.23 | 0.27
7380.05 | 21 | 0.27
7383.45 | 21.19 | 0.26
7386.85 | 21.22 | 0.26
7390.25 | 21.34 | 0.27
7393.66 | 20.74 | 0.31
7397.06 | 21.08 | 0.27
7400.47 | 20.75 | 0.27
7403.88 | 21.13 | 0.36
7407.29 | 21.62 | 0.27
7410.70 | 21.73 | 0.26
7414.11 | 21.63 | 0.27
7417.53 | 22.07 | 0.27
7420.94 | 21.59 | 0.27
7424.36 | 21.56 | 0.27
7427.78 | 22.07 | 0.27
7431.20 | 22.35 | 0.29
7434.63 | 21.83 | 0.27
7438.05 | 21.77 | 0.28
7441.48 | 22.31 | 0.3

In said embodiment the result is 0.31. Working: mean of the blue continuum 9.69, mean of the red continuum 20.8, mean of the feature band 13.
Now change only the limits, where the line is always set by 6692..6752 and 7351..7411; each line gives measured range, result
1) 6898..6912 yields 0.20 mag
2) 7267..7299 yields 0.12 mag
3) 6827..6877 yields 0.23 mag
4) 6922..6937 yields 0.10 mag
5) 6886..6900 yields 0.23 mag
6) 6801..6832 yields 0.20 mag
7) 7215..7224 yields 0.33 mag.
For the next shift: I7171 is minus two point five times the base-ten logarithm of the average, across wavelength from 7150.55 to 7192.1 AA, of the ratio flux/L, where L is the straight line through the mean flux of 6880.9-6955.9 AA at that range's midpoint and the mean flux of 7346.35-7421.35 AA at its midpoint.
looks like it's 0.35 mag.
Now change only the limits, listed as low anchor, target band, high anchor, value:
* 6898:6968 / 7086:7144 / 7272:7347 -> 0.30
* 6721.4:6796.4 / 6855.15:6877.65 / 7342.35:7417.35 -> 0.21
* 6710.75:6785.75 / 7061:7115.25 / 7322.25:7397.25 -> 0.16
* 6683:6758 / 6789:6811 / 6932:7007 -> 0.21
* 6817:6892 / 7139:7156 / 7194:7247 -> 0.22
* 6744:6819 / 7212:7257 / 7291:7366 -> 0.21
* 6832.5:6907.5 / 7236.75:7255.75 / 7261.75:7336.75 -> 0.12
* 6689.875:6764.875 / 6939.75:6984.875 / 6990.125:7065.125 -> 0.06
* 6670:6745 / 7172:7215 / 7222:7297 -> 0.20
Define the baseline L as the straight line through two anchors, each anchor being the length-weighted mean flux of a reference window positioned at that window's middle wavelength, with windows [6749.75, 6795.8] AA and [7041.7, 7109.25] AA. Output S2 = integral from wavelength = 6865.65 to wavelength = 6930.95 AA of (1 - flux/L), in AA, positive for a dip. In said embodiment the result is 6.4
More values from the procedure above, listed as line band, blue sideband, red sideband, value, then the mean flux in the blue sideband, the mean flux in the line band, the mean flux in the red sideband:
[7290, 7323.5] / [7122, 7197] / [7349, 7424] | -1.7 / 11.5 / 18.5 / 20.9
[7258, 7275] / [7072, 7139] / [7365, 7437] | 0.8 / 12.5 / 16.6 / 21.4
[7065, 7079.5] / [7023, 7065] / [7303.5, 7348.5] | 2.2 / 16.9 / 14.5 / 19.2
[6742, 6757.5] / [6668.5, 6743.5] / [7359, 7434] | 1.9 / 9.94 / 9.35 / 21.2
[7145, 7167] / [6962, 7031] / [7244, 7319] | 7.0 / 15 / 11.1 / 17.2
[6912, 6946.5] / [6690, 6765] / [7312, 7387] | 2.3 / 9.56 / 12.1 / 20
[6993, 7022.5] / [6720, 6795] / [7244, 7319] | -4.8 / 9.39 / 15.3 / 17.2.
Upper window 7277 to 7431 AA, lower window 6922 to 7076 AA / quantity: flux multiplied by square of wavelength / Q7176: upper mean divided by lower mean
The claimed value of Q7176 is 1.5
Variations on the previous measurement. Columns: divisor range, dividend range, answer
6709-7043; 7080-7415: 1.53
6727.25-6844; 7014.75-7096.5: 1.79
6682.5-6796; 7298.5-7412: 2.50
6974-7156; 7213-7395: 1.37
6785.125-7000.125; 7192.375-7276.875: 1.43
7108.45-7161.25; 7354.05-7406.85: 1.97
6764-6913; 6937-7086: 1.65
